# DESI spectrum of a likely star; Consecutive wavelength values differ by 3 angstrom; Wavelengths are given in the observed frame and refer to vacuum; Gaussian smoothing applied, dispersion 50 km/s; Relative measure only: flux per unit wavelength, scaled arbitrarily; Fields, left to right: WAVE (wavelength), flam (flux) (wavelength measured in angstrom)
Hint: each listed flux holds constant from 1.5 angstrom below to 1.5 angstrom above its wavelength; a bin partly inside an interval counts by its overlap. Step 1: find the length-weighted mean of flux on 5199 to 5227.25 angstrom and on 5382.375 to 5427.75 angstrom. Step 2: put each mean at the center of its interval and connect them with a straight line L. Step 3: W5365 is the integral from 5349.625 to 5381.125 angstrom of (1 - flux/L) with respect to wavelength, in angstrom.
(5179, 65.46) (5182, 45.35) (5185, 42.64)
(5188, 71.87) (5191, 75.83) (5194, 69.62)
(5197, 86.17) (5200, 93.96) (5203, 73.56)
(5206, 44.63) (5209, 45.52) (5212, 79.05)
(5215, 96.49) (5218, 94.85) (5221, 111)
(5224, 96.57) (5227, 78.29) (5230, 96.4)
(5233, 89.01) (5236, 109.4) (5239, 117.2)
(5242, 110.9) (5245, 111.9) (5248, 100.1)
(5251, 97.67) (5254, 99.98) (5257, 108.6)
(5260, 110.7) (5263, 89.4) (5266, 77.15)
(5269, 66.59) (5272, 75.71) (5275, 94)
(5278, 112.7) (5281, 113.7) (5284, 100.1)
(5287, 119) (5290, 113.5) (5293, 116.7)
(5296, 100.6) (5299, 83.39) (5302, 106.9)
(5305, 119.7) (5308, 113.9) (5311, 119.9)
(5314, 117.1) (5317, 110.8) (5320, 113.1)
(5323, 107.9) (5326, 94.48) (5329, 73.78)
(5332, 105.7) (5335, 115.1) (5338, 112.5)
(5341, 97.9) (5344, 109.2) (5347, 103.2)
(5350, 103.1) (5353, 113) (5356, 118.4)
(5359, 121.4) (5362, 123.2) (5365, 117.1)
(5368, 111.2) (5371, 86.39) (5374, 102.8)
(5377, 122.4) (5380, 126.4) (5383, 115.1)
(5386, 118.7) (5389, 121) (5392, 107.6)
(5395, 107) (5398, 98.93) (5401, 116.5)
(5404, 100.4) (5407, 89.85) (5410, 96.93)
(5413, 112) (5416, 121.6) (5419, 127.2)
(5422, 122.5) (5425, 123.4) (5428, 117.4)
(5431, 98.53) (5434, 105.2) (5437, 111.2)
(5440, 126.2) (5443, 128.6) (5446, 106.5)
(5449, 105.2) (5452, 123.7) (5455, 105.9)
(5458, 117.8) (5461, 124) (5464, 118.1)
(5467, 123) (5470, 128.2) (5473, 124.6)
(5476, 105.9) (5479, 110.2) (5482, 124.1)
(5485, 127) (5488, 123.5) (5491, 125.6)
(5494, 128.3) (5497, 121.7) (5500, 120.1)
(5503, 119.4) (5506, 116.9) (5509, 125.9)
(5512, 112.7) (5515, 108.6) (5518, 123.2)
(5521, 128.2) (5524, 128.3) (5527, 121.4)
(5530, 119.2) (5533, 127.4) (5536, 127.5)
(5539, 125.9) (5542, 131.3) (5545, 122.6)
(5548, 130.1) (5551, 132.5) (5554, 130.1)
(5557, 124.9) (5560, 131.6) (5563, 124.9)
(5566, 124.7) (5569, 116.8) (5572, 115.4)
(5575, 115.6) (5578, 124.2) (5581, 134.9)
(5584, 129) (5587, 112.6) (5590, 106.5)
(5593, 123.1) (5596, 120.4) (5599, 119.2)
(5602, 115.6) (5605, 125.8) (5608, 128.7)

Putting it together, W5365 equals -2.32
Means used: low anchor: 81.3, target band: 113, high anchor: 112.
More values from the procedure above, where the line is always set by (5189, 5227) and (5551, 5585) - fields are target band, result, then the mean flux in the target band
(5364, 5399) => -3.24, 111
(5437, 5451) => -0.85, 116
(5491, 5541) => -1.60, 122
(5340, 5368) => -3.84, 112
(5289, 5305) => -2.44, 105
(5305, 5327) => -4.29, 112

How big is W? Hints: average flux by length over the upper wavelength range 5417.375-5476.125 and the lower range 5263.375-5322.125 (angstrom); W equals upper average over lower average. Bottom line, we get 1.13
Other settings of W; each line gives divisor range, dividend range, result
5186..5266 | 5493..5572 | 1.37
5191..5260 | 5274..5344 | 1.17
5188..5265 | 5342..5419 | 1.22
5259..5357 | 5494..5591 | 1.19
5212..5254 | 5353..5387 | 1.15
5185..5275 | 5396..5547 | 1.34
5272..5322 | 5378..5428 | 1.04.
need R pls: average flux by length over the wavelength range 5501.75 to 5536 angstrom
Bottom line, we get 121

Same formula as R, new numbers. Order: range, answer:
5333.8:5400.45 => 111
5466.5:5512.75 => 121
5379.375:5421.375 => 111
